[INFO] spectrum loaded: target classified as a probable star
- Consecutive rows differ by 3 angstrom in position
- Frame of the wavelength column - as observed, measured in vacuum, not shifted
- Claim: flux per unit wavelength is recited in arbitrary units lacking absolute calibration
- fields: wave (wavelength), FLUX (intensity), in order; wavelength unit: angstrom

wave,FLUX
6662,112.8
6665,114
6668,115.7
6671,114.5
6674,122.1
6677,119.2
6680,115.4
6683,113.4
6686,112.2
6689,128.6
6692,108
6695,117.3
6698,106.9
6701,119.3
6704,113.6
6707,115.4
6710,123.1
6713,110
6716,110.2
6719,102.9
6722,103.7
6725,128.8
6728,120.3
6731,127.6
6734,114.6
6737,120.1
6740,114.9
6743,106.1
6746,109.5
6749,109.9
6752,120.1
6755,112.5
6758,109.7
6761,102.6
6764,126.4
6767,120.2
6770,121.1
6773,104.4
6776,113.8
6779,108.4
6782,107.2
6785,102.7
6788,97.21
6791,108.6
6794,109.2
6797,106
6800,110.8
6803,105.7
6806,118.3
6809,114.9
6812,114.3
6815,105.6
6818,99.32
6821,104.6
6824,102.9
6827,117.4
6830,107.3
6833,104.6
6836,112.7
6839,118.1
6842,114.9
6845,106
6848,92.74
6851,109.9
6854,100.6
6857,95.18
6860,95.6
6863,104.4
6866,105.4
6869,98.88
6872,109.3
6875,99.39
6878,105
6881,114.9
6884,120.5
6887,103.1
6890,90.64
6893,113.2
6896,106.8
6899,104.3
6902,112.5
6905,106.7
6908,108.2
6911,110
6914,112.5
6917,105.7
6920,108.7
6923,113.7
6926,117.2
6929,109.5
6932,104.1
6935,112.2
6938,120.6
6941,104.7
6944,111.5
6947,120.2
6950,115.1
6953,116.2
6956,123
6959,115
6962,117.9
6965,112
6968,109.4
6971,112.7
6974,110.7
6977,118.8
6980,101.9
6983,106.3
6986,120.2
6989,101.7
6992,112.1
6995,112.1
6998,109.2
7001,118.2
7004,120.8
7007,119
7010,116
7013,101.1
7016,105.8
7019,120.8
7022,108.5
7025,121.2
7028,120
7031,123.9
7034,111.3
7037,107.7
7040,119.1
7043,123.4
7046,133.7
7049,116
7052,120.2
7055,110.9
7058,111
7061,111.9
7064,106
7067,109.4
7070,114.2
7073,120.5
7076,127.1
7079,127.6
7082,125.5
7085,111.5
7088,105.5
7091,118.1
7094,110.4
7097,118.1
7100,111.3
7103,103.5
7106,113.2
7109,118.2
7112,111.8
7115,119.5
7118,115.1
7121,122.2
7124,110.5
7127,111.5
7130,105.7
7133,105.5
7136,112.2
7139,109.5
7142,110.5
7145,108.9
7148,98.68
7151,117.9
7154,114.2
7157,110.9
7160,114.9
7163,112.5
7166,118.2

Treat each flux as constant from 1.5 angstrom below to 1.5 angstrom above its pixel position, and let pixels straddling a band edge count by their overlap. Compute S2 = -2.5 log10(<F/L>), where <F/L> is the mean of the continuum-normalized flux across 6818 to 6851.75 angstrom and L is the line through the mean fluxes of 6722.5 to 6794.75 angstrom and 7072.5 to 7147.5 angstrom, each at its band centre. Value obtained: 0.05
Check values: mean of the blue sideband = 113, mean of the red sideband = 114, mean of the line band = 108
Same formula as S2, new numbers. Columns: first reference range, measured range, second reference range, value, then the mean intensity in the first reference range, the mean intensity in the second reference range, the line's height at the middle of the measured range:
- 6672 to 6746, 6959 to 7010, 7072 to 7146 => 0.02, 115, 114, 115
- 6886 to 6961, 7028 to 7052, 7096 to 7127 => -0.06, 111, 114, 113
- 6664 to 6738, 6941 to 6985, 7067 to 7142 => 0.01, 116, 114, 115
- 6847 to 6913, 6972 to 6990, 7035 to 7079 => 0.01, 105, 117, 112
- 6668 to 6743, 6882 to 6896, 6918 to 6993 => 0.06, 116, 113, 113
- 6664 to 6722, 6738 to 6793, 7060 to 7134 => 0.03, 115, 114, 114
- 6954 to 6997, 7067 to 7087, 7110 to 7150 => -0.08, 112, 111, 112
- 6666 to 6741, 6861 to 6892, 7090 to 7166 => 0.09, 116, 112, 114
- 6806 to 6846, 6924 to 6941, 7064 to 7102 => 0.00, 110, 116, 112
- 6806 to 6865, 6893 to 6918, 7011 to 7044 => 0.01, 107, 115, 110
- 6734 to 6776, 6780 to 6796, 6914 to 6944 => 0.08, 114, 111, 113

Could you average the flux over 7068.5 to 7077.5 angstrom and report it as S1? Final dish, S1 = 121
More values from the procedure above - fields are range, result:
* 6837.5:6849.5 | 108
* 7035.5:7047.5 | 121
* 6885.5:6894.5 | 102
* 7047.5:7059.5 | 115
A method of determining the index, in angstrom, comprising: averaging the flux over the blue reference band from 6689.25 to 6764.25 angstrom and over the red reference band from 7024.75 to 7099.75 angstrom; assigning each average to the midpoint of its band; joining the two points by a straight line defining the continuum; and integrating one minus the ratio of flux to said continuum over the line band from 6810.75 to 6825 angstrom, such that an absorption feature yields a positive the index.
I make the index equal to 1.19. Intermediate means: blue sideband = 114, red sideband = 117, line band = 105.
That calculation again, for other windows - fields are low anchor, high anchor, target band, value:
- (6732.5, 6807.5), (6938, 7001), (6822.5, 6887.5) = 3.2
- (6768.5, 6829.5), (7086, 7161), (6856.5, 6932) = 1.8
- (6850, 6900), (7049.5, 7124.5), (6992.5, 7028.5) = -1.0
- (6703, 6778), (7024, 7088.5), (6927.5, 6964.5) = 0.7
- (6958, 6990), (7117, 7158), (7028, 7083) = -3.2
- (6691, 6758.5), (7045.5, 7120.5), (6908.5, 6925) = 0.7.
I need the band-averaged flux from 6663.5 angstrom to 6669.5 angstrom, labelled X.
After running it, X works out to 115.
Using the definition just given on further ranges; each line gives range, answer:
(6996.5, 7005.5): 116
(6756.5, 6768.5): 115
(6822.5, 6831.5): 109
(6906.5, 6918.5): 109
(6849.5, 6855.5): 105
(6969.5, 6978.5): 114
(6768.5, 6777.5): 113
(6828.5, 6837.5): 108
